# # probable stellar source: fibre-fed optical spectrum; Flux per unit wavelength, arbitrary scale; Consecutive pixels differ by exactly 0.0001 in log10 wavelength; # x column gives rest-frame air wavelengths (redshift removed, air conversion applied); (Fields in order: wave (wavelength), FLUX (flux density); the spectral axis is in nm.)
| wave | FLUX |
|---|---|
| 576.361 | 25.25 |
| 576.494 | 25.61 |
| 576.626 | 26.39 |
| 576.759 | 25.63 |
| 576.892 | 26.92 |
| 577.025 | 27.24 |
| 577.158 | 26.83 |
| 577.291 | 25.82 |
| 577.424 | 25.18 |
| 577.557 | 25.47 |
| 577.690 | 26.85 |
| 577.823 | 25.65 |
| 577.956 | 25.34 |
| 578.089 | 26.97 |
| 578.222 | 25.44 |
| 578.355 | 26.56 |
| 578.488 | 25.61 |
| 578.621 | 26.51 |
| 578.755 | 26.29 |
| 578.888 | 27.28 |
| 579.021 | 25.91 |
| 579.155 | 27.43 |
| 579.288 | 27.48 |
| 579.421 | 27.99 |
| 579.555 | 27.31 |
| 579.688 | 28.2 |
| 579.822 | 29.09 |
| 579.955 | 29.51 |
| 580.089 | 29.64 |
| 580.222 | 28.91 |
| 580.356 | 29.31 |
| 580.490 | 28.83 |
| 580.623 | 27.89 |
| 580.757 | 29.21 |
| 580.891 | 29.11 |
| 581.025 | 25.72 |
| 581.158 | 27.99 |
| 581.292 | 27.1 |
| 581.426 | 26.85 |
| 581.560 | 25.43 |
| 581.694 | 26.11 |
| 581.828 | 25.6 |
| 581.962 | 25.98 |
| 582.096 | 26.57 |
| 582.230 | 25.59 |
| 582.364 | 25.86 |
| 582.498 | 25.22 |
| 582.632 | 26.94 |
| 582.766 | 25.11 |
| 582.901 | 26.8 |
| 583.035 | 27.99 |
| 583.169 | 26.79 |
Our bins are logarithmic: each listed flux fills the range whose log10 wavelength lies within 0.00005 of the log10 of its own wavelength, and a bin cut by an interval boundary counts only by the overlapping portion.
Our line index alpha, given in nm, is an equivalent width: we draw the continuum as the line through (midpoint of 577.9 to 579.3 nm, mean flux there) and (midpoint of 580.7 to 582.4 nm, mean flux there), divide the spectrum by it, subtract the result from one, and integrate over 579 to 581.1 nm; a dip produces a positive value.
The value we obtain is -0.136 nm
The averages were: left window 26.4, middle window 28.3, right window 26.7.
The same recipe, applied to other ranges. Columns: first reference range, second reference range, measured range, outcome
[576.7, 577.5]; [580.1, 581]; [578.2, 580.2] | 0.03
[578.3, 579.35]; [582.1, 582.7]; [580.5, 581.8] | -0.05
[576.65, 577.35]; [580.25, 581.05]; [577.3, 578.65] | 0.05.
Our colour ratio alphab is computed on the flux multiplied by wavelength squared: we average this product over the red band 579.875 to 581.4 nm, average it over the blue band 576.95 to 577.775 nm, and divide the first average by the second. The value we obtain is 1.10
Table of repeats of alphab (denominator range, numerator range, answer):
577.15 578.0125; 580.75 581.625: 1.07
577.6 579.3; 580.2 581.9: 1.05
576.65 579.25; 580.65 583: 1.03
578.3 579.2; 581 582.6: 1.00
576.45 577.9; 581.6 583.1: 1.02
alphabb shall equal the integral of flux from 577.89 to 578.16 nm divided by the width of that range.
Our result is 26.2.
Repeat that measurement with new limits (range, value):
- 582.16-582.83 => 25.8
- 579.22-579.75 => 27.8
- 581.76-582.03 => 25.8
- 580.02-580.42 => 29.3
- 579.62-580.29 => 29.1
